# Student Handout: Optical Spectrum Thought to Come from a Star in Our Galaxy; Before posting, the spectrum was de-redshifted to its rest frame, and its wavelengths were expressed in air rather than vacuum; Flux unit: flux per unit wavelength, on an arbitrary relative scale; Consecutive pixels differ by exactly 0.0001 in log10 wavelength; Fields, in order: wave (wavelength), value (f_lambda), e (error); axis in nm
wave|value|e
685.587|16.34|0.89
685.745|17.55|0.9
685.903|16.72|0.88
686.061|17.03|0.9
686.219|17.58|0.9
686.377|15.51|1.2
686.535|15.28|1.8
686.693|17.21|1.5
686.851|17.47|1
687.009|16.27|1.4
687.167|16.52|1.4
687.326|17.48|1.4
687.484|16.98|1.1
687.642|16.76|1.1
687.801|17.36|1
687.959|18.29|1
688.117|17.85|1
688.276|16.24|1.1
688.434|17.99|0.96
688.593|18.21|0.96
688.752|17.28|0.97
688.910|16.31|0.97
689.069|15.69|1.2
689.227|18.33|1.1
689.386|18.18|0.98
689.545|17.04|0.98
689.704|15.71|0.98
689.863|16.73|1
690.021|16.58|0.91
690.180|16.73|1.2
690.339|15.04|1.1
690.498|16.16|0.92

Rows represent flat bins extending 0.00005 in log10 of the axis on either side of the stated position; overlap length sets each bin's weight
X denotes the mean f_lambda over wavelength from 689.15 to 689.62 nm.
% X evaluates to 17.8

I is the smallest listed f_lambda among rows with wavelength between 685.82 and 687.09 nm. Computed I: 15.28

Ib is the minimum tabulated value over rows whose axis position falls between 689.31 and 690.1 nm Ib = 15.71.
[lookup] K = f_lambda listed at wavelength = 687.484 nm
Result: 16.98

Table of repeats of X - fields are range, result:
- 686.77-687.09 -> 16.9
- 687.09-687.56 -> 17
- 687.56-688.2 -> 17.6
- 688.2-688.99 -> 17.2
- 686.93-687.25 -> 16.4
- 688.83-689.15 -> 16.1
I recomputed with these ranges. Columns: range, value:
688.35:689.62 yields 15.69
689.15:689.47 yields 18.18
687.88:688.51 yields 16.24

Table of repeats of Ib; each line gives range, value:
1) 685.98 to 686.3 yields 17.03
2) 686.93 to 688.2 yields 16.27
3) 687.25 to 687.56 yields 16.98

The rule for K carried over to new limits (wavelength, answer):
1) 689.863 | 16.73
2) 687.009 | 16.27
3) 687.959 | 18.29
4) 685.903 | 16.72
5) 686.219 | 17.58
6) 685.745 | 17.55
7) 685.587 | 16.34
